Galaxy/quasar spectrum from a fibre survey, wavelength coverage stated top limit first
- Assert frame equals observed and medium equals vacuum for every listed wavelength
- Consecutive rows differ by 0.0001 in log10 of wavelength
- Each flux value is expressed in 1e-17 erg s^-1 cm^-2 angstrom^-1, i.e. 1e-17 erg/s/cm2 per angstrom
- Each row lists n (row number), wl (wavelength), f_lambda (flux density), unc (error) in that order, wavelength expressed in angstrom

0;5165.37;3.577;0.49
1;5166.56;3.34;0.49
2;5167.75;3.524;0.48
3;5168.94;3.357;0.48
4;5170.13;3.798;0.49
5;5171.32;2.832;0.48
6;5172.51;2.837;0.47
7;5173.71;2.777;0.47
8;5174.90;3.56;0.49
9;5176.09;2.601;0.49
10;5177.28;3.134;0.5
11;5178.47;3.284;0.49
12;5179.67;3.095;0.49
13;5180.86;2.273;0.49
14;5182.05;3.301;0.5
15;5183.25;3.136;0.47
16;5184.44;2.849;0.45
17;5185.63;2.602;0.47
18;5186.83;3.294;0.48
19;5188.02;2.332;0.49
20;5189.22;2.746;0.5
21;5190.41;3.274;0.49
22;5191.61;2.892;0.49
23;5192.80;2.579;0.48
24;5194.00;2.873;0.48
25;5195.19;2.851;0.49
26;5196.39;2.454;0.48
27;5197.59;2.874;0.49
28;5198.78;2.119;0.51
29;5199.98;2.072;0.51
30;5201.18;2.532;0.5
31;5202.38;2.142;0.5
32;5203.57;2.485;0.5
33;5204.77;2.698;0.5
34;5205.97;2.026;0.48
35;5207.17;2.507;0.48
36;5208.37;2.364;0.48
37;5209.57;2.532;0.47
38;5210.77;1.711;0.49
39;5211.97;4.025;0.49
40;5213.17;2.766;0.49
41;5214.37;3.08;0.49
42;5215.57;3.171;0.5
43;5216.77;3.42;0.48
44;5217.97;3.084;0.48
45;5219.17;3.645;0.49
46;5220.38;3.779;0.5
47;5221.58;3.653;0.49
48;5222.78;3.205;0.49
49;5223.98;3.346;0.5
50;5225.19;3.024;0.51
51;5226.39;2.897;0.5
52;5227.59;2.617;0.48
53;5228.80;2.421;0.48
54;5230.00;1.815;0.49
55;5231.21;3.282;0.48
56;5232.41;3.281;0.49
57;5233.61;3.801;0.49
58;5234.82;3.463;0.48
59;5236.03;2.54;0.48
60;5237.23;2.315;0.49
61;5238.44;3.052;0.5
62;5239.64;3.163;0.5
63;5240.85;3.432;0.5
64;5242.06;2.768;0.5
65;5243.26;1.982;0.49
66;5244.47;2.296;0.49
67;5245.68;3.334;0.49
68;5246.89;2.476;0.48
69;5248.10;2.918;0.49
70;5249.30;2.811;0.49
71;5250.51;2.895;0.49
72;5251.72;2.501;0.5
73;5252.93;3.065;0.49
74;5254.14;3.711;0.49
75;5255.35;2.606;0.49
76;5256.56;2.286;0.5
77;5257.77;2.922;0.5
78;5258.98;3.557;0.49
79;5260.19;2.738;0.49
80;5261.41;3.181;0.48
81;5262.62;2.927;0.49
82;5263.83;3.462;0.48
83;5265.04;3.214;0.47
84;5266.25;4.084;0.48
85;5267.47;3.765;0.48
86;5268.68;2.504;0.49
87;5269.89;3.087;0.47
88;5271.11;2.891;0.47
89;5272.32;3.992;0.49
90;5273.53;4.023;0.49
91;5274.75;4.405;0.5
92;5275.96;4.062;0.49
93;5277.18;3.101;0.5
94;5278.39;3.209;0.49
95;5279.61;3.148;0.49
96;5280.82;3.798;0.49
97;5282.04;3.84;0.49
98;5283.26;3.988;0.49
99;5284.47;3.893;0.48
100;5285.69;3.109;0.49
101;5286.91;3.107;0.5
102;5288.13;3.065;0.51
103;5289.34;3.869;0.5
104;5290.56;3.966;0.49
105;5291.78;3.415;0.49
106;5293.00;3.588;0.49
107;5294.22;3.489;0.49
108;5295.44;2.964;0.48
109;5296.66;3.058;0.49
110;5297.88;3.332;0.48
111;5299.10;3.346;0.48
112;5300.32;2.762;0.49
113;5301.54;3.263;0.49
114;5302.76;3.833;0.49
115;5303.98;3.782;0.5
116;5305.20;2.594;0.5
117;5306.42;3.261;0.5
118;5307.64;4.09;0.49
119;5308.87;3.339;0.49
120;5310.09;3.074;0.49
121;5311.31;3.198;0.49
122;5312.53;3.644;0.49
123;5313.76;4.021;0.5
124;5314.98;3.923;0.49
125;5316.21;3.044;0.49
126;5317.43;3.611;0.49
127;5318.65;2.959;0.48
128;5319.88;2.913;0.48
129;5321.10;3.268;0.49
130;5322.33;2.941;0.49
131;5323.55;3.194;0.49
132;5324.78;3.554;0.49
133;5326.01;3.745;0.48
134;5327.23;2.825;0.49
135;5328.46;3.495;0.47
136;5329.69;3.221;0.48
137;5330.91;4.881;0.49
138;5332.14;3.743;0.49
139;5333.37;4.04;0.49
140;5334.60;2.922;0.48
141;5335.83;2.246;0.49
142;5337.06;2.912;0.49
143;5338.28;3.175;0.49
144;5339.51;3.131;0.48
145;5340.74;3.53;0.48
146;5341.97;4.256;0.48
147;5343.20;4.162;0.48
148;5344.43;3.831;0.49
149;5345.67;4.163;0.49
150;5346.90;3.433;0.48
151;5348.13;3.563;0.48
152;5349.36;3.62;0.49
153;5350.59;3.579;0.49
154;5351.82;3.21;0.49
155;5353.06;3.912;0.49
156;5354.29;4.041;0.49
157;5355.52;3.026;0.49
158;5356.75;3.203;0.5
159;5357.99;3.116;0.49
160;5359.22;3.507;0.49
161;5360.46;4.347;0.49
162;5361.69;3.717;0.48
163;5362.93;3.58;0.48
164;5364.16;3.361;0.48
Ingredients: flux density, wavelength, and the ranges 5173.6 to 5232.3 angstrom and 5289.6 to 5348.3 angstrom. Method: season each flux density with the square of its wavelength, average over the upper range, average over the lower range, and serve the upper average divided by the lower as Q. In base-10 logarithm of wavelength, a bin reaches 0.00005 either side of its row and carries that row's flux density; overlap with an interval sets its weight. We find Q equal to 1.3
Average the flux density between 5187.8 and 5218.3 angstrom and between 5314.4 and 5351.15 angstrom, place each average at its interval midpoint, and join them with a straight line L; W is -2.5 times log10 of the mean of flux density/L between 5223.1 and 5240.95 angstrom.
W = -0.04 mag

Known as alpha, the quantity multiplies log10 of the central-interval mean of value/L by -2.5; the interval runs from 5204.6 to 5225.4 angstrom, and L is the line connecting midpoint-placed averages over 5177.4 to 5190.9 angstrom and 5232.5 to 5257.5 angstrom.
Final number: -0.04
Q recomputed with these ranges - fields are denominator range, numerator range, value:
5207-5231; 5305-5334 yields 1.21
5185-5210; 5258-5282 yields 1.37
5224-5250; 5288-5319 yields 1.23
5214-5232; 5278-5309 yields 1.14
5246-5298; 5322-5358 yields 1.09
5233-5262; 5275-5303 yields 1.21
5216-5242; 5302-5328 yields 1.12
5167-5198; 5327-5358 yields 1.26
